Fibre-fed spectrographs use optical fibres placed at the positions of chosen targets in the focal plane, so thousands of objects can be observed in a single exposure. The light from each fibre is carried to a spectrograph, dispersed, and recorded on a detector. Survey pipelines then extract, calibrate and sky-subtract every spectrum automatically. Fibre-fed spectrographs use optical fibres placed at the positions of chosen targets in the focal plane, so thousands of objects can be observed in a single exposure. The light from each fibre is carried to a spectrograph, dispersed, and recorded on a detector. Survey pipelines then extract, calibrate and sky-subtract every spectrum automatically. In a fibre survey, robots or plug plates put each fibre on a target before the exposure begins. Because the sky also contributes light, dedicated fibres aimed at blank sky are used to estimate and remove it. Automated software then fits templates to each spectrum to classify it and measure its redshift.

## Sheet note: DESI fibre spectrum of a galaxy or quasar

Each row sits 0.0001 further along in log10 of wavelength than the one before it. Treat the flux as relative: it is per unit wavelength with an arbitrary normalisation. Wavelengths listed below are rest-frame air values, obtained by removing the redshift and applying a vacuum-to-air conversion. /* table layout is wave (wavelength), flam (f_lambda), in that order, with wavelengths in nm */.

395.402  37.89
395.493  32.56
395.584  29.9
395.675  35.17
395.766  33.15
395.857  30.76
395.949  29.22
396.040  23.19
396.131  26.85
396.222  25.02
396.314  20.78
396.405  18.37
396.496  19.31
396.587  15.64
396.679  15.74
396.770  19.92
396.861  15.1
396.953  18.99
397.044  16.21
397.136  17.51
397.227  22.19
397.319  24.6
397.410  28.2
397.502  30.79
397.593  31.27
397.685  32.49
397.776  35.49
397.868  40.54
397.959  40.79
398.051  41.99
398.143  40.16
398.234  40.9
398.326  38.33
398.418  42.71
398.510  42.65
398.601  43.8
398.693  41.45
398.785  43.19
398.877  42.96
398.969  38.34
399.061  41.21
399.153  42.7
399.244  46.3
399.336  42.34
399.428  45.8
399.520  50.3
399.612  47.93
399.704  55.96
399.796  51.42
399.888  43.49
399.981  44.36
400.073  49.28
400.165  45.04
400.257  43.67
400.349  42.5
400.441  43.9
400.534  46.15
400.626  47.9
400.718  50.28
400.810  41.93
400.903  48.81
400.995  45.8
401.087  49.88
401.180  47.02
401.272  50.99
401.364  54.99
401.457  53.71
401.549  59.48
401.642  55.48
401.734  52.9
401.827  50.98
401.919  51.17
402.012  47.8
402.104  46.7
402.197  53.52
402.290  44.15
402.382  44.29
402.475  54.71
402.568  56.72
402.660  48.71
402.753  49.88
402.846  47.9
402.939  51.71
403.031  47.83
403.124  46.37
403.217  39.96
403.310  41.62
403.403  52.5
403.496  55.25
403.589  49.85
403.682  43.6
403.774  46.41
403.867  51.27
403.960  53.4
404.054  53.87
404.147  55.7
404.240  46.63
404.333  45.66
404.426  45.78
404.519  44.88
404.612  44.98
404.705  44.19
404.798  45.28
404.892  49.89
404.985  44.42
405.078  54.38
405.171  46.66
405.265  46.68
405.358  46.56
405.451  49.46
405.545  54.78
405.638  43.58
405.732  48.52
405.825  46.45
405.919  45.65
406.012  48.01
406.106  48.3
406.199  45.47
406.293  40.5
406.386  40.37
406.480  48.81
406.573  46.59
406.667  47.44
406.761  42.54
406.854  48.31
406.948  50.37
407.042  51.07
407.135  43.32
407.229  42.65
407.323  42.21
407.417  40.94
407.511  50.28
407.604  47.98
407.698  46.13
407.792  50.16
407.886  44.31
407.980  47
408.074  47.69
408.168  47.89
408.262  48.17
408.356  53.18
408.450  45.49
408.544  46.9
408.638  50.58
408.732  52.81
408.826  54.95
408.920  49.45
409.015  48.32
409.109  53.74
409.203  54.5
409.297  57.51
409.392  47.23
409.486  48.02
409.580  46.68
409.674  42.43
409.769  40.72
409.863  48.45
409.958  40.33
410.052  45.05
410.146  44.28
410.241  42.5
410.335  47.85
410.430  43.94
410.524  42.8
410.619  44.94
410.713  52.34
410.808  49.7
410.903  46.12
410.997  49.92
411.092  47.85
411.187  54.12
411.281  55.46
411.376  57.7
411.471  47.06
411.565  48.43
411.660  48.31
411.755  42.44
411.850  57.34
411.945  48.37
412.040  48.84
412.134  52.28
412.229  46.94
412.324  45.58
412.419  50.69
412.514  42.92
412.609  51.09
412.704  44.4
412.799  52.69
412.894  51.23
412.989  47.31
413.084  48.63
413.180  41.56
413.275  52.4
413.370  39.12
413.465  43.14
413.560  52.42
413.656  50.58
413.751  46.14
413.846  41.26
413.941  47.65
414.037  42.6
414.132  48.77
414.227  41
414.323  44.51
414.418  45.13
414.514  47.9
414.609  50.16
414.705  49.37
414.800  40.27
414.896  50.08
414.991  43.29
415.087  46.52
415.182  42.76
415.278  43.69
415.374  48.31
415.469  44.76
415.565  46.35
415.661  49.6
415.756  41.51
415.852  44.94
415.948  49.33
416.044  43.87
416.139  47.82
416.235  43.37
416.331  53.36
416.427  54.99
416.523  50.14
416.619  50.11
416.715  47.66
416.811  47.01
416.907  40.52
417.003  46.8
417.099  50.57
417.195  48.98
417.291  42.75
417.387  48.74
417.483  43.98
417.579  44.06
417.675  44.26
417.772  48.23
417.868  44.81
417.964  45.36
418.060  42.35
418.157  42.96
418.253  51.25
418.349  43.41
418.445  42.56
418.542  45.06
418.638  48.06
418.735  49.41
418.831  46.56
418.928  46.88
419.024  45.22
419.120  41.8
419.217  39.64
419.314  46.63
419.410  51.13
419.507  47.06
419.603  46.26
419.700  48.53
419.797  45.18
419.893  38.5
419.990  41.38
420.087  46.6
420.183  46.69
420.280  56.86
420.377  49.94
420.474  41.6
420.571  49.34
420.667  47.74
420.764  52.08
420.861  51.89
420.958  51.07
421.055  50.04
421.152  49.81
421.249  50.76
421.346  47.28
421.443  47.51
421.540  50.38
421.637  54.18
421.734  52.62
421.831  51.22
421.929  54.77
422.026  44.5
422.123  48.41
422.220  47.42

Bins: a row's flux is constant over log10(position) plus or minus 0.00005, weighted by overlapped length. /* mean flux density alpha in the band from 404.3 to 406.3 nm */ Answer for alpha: 47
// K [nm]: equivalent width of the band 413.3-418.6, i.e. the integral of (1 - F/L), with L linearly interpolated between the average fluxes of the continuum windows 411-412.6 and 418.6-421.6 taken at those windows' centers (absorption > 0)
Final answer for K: 0.267 nm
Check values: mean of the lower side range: 49.7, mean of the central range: 46.1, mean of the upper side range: 47.5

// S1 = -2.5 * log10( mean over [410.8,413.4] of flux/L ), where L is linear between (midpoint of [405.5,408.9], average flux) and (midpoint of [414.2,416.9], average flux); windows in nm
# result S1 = -0.05 mag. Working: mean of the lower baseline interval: 47.2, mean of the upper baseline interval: 46.6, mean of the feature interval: 48.9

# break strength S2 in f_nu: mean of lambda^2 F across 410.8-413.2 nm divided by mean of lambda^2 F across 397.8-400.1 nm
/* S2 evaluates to 1.2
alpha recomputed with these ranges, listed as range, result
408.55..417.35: 47.6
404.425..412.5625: 47.6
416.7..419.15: 45.8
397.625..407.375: 46.8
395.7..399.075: 30.5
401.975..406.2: 48.3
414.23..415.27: 45.7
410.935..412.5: 49.9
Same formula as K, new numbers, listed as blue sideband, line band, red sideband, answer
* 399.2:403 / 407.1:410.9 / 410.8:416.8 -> 0.06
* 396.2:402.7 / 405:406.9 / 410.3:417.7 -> -0.14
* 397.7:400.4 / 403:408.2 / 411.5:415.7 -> -0.24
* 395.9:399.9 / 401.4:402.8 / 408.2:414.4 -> -0.48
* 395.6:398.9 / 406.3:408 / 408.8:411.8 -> -0.09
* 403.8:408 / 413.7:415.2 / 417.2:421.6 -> 0.04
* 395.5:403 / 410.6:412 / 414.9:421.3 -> -0.18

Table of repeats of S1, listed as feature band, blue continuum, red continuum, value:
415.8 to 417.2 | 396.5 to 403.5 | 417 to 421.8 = -0.03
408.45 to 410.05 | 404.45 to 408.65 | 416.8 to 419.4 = -0.05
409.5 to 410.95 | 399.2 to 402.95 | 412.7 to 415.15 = 0.04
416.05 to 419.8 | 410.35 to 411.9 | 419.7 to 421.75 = 0.05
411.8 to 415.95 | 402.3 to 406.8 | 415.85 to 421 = 0.01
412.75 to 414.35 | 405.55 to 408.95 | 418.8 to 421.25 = 0.01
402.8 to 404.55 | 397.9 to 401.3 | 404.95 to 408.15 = -0.06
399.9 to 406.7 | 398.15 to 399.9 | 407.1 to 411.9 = -0.06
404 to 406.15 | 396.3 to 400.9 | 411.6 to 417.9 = -0.17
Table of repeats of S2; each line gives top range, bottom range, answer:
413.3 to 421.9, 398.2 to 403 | 1.07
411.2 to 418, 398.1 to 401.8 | 1.09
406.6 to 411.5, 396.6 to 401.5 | 1.26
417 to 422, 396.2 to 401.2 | 1.40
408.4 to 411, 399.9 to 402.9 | 1.01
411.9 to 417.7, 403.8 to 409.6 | 1.01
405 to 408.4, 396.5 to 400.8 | 1.29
